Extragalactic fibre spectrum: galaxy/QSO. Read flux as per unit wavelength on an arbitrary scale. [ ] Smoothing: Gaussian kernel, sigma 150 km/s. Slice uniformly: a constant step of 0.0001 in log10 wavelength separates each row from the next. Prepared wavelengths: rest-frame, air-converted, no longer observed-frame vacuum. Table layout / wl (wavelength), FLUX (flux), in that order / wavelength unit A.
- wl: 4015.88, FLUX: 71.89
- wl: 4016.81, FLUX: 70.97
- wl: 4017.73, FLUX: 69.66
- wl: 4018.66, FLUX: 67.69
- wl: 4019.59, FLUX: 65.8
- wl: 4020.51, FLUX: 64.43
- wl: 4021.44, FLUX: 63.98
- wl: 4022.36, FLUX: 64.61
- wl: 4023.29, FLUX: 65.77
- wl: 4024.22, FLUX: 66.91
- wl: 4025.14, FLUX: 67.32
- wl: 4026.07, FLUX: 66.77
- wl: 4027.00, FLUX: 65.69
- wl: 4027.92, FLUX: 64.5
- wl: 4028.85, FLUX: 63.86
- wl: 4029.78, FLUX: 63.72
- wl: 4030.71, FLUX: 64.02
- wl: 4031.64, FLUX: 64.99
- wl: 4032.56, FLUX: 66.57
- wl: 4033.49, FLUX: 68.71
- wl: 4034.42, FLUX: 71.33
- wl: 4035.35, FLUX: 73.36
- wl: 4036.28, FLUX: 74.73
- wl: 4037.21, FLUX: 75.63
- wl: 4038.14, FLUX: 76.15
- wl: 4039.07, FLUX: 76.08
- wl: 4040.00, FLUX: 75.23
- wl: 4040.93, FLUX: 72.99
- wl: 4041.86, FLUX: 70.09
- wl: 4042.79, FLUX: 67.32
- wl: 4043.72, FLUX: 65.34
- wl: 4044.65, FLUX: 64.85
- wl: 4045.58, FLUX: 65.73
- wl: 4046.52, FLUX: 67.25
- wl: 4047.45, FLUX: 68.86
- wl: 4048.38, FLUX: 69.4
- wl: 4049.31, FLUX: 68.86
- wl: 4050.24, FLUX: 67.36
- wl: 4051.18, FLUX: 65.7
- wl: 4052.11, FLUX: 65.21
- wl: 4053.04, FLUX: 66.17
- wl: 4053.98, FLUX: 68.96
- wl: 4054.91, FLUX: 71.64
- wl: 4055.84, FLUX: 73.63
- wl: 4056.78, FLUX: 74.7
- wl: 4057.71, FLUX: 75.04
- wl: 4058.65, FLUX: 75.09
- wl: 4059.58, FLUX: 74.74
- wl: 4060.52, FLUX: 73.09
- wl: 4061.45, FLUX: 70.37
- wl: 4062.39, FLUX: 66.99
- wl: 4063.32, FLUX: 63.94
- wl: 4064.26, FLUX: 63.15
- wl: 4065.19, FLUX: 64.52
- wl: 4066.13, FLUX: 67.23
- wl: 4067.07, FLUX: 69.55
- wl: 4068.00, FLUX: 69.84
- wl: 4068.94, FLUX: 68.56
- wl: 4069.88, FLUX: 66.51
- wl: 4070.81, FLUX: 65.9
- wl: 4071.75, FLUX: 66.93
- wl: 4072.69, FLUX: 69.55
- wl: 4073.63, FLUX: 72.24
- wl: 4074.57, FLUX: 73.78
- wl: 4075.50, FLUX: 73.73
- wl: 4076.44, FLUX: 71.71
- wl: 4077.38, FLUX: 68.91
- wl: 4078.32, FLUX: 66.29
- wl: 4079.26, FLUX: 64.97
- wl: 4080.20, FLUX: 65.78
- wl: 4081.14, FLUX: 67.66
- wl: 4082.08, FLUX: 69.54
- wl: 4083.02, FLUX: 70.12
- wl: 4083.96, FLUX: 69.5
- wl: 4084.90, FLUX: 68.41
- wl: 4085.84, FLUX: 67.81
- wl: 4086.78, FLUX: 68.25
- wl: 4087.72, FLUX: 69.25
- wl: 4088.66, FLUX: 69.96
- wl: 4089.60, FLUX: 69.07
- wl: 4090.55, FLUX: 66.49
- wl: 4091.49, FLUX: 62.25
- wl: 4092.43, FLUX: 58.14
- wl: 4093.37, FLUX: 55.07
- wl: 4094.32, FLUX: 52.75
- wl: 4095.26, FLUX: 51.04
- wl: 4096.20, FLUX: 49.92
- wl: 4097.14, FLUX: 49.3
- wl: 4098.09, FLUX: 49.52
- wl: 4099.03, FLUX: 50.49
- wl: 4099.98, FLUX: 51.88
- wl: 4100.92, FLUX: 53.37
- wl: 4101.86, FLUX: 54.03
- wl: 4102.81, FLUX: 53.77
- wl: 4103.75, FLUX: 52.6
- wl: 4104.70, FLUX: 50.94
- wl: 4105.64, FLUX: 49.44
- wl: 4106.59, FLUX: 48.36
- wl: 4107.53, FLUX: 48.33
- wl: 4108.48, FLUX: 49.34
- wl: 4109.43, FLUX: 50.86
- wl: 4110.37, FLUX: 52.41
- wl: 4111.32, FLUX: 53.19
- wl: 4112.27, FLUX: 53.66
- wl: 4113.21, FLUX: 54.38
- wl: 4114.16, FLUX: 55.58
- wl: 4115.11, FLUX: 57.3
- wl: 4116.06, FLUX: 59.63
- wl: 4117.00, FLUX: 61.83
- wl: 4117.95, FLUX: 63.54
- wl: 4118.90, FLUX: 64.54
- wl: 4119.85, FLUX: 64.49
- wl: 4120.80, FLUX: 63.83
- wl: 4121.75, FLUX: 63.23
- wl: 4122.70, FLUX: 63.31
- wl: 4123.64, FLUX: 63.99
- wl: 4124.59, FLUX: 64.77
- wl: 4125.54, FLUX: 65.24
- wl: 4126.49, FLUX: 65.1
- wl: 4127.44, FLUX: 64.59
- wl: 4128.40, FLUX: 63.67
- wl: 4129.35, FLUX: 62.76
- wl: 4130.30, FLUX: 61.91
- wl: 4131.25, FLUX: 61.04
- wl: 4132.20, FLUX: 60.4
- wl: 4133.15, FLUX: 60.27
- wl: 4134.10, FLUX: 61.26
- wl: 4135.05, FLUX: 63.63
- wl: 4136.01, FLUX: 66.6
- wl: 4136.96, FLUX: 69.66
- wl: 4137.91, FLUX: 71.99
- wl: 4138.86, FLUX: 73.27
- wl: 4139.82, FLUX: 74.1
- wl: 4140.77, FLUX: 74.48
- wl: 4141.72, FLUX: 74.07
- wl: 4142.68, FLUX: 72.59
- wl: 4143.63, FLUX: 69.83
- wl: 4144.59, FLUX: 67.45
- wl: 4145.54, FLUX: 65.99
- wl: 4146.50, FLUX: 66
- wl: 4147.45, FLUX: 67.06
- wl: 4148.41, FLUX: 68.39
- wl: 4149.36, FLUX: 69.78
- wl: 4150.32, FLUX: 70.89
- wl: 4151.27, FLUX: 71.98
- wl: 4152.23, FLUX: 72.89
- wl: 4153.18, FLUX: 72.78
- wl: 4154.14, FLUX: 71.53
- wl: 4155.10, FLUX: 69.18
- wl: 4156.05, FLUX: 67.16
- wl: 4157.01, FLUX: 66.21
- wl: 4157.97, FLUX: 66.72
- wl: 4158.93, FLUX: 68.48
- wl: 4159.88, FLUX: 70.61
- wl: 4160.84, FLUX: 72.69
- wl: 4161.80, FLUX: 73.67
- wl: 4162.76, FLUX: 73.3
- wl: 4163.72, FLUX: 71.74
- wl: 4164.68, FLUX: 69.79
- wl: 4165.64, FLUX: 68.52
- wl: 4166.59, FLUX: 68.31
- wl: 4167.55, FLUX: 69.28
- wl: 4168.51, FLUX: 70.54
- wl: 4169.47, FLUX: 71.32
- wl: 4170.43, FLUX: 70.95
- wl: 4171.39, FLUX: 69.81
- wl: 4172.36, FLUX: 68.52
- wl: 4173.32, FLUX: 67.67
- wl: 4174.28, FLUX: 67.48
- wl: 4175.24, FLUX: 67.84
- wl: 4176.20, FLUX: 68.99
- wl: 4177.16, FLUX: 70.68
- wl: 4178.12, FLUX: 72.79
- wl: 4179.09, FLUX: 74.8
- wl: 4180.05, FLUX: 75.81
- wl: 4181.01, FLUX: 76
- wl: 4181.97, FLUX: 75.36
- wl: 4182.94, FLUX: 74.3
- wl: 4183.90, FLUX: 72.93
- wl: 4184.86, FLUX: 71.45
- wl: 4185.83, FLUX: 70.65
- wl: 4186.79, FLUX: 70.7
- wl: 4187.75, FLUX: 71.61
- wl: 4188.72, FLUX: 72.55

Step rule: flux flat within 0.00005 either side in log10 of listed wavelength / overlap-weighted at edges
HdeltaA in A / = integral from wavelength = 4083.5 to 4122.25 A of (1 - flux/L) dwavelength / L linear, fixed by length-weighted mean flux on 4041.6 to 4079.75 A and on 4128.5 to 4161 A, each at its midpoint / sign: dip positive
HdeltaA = 6.3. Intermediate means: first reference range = 68.9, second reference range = 68.3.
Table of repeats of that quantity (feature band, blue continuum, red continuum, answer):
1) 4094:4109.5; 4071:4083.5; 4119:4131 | 3.6 A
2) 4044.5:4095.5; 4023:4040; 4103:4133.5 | -2.7 A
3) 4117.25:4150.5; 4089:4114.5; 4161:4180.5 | -2.6 A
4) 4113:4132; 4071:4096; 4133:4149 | 1.6 A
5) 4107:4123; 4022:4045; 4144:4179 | 2.7 A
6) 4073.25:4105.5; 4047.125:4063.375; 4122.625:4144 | 3.2 A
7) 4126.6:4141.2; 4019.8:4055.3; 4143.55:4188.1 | 0.8 A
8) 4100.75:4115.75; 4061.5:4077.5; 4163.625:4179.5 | 3.6 A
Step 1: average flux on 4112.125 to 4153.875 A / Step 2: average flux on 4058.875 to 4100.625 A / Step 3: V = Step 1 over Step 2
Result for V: 1.01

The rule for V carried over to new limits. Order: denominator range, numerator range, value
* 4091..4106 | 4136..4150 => 1.33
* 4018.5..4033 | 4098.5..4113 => 0.79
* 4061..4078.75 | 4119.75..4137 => 0.93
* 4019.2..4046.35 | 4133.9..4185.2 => 1.03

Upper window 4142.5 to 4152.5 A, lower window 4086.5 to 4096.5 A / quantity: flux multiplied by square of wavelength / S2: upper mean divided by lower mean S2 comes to 1.16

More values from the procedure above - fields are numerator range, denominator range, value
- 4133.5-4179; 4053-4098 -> 1.09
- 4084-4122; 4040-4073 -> 0.85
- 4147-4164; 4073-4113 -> 1.21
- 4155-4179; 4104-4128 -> 1.23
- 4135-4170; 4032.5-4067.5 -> 1.05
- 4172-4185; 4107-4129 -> 1.24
